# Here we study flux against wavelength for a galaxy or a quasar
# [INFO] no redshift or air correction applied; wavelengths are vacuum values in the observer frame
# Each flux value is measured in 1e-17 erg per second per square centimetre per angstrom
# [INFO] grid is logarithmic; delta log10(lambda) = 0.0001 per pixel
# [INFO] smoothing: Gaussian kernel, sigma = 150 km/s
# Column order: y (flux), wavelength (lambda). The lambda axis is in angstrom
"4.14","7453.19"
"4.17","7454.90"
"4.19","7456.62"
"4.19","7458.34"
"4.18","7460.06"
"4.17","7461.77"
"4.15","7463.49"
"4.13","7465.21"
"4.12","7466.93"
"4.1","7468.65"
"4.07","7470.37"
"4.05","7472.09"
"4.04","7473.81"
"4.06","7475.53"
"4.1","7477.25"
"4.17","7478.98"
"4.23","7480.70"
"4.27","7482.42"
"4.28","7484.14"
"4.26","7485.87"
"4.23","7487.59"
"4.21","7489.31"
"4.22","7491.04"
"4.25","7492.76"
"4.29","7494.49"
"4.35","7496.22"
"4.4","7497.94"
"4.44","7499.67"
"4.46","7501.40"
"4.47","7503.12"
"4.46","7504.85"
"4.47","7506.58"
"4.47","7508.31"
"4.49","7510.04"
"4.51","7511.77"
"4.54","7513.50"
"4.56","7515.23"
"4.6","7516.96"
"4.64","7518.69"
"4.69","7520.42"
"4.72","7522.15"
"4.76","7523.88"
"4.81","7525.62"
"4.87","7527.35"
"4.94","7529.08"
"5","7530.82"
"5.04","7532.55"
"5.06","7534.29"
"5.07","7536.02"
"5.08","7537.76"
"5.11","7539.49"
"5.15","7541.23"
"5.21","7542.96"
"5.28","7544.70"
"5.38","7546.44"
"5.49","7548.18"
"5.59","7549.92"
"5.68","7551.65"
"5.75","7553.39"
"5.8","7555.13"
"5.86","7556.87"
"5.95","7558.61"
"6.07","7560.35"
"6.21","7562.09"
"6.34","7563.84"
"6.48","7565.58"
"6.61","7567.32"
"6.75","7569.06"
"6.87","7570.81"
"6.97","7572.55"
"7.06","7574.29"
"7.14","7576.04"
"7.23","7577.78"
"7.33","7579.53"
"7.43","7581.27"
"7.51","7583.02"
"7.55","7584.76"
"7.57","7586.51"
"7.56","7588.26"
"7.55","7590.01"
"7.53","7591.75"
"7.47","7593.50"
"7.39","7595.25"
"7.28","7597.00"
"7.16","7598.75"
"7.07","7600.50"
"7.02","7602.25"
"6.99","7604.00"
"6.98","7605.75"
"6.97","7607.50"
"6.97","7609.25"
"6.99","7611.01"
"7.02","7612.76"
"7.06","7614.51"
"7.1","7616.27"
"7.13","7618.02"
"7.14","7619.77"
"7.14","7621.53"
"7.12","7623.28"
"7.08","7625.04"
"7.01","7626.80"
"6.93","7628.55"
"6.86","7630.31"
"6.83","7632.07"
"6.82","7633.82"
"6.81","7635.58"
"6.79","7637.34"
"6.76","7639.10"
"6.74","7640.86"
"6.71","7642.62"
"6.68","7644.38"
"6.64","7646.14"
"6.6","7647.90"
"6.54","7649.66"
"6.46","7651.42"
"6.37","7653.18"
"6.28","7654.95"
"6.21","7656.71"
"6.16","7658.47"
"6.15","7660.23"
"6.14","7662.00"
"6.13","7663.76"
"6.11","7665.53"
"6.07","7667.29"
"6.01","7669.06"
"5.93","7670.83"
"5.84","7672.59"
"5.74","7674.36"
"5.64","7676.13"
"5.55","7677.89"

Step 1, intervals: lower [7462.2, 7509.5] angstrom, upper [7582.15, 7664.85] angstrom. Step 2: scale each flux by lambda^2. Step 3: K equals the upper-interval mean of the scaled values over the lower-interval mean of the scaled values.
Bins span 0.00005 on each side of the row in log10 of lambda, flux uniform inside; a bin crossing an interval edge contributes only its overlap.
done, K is 1.7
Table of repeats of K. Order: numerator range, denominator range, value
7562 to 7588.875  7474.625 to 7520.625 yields 1.65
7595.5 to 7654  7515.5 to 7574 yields 1.28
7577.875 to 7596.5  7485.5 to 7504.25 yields 1.77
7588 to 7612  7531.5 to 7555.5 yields 1.37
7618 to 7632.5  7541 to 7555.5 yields 1.31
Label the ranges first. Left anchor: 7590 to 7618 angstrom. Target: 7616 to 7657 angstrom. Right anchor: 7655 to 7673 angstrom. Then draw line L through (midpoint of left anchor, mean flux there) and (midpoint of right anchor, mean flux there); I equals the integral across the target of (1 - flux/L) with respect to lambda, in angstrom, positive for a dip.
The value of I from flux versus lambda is -1.3 angstrom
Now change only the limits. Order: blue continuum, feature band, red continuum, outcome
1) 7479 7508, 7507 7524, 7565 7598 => 1.57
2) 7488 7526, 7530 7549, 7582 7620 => 0.92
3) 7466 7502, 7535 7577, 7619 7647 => -3.33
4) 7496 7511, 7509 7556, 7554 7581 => 3.35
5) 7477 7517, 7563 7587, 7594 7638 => -3.68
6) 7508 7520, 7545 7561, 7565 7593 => 1.14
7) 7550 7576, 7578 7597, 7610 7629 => -2.37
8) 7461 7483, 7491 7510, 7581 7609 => 1.79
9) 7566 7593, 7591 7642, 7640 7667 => -1.69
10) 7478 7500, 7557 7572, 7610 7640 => -1.61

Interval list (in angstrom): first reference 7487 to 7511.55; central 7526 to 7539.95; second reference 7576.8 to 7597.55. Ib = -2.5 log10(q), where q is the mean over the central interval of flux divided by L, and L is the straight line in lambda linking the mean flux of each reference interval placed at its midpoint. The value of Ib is 0.11 mag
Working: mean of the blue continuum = 4.38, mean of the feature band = 5.01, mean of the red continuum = 7.45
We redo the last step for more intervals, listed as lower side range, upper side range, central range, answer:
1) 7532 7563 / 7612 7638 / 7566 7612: -0.14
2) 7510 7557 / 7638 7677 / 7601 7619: -0.21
